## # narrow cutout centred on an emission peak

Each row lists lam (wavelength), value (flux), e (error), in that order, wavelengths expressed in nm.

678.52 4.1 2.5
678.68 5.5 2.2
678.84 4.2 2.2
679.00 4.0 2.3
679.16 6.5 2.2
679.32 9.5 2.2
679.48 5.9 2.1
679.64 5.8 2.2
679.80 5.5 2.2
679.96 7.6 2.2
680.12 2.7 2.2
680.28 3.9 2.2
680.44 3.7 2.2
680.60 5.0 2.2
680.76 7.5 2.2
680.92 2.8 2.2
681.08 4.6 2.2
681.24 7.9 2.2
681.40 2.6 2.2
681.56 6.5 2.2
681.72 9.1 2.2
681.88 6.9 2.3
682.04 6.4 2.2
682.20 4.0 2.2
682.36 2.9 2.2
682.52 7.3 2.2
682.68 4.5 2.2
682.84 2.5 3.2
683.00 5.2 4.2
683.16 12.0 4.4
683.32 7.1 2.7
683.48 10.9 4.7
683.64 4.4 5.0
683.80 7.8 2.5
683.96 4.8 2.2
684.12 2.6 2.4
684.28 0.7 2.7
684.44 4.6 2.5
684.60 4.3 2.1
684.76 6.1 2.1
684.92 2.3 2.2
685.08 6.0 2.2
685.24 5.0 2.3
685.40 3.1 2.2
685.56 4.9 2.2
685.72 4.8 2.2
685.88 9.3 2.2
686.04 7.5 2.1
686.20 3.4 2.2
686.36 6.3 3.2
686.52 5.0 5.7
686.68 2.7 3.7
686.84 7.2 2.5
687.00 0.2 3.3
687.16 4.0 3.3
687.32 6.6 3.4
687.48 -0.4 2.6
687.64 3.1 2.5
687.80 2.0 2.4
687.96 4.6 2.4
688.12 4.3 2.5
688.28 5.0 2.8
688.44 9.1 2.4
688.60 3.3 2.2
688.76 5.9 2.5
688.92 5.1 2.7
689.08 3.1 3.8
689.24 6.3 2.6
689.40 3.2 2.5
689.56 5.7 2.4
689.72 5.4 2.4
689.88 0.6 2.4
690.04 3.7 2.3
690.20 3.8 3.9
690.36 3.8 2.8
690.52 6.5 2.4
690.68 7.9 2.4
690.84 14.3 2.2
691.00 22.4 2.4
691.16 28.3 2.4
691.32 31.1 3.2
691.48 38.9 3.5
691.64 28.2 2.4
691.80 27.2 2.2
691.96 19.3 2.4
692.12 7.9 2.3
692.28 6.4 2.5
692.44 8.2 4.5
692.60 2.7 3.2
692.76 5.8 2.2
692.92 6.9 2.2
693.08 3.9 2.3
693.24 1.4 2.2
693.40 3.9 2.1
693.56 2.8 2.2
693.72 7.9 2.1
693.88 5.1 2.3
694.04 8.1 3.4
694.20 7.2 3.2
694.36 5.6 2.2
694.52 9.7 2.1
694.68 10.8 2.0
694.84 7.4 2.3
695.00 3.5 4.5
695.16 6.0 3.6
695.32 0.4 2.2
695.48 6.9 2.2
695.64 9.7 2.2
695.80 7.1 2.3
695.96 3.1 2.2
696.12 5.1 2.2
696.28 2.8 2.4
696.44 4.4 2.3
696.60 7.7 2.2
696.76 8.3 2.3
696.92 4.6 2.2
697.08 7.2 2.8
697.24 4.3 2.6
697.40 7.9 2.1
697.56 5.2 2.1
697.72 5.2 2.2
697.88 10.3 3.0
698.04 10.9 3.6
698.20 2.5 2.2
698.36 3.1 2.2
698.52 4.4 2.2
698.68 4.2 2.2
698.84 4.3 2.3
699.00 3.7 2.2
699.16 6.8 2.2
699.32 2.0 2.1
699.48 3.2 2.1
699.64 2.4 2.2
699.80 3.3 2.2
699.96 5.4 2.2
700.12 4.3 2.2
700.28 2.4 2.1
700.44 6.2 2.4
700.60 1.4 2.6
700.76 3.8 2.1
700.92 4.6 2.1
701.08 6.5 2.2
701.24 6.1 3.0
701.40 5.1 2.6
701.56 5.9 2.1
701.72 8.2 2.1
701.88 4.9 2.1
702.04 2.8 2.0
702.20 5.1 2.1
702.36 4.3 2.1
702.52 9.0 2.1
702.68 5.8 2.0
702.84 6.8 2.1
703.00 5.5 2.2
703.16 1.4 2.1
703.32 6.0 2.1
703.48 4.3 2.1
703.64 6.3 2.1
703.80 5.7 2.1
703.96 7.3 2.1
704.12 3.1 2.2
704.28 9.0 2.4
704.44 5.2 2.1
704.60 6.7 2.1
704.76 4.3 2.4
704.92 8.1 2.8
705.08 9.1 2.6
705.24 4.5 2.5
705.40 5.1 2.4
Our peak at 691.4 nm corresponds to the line [O II]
